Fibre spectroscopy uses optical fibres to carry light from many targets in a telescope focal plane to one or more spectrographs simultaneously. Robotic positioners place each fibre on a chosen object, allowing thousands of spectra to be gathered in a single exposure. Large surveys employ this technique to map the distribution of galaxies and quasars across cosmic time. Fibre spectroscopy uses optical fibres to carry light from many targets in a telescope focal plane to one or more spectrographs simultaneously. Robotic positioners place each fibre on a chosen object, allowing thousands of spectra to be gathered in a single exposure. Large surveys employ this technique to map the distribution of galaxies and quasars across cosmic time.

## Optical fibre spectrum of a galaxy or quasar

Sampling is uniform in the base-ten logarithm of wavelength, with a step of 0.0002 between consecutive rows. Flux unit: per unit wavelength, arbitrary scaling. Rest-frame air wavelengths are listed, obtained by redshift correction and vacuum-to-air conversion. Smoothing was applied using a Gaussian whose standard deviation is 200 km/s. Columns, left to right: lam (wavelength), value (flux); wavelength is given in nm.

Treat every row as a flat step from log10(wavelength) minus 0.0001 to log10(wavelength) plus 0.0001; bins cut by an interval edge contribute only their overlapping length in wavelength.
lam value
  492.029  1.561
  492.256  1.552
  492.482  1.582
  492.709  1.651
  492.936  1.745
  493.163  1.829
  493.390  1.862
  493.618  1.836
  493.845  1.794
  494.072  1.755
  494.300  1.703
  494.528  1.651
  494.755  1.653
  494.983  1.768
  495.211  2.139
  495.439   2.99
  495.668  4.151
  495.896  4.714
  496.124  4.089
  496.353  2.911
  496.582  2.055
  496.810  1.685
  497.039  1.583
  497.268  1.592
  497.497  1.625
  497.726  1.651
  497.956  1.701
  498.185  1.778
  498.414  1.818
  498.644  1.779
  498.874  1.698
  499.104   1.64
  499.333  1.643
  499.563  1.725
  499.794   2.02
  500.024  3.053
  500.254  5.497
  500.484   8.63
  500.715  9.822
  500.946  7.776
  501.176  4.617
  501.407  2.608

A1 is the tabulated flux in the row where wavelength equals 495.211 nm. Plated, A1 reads 2.139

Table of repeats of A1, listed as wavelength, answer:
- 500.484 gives 8.63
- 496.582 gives 2.055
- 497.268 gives 1.592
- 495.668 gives 4.151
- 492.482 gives 1.582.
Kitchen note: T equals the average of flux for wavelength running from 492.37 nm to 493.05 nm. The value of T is 1.66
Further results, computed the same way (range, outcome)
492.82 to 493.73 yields 1.82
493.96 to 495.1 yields 1.71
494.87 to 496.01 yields 3.15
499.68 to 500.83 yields 5.81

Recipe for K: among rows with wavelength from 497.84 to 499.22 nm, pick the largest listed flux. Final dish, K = 1.818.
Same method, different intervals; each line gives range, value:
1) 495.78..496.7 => 4.714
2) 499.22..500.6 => 8.63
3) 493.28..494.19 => 1.862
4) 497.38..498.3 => 1.778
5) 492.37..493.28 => 1.829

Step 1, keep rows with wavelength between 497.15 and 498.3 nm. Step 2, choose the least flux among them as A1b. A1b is 1.592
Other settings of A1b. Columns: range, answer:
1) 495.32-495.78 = 2.99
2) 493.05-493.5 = 1.829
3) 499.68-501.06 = 2.02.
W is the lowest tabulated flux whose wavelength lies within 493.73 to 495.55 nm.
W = 1.651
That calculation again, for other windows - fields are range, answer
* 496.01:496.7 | 2.055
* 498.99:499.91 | 1.64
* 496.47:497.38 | 1.583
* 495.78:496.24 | 4.089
